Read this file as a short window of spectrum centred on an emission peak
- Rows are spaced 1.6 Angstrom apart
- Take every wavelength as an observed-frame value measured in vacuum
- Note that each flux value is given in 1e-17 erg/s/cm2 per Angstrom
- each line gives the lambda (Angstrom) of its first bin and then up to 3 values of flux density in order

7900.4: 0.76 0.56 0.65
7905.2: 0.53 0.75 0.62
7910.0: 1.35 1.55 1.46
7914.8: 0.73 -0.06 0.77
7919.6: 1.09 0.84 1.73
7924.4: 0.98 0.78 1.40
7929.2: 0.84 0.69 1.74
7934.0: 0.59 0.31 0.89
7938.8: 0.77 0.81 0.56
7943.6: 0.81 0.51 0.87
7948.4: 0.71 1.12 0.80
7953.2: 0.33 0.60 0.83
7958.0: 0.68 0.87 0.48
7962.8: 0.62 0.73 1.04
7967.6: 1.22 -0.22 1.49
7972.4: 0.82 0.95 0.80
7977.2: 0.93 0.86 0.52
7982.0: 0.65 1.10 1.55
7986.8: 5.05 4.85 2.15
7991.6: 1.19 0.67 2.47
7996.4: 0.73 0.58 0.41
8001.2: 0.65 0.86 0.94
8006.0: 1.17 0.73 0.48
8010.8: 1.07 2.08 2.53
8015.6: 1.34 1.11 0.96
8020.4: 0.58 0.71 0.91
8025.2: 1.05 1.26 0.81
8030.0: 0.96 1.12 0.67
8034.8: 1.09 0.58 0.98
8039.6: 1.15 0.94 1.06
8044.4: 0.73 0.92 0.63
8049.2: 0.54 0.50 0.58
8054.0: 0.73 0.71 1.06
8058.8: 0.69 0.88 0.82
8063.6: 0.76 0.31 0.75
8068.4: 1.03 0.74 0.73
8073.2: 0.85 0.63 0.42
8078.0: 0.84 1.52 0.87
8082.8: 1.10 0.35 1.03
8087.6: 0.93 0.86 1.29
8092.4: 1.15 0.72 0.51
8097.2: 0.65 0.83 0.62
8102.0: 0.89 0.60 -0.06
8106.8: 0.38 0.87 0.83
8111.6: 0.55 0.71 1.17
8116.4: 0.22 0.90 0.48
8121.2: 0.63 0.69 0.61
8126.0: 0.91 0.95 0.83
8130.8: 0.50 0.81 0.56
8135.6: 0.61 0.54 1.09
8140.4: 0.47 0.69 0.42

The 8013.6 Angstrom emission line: [N II] 6583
